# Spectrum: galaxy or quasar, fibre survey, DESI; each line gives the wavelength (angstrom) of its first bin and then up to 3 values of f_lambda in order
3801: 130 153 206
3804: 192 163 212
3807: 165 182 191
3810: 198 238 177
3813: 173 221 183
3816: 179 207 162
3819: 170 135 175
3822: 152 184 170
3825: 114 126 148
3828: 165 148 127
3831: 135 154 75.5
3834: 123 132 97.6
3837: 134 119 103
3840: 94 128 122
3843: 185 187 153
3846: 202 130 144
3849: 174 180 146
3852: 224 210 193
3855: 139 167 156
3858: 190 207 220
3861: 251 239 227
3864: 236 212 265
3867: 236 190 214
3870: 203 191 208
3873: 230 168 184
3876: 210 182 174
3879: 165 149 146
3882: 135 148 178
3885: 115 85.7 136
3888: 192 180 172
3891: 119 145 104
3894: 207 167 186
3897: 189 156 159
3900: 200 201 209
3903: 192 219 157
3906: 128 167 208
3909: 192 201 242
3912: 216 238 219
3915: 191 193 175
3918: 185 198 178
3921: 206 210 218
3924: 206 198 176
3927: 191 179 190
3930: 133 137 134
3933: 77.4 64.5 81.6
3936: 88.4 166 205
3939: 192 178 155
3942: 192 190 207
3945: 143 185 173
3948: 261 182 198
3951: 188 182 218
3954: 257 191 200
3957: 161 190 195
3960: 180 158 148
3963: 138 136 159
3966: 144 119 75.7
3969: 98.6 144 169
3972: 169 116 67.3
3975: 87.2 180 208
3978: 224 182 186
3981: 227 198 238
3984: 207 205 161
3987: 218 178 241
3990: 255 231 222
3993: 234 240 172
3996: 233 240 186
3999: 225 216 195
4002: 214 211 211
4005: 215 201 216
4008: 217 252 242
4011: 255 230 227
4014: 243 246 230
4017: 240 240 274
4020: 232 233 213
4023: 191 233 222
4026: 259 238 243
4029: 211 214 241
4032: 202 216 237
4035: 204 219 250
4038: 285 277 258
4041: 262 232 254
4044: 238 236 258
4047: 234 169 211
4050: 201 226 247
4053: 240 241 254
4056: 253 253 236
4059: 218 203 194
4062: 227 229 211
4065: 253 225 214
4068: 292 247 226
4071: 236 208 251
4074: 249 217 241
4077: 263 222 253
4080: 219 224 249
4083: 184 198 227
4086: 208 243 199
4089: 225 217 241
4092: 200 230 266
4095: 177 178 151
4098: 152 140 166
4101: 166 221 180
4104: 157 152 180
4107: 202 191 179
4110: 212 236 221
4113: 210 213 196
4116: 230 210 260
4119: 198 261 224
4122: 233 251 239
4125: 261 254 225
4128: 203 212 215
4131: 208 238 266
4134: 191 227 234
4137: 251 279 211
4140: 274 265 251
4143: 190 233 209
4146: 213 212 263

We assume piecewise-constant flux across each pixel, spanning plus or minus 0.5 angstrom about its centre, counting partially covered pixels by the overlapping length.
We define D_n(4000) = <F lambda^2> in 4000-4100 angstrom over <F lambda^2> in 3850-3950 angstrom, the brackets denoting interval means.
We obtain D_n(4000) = 1.35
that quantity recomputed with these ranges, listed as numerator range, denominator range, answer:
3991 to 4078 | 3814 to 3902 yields 1.50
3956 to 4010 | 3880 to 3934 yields 1.12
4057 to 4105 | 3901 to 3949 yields 1.29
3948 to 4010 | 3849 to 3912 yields 1.08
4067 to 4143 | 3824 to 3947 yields 1.43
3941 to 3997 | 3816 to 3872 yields 1.15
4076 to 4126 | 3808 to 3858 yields 1.52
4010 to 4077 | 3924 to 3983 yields 1.48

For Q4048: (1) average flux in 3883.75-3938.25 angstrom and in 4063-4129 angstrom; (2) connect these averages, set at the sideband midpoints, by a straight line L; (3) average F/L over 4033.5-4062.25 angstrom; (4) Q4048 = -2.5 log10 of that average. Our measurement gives -0.15 mag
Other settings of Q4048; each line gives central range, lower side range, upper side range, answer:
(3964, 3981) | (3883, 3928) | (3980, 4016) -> 0.38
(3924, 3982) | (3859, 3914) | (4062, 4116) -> 0.18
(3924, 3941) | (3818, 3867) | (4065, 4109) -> 0.20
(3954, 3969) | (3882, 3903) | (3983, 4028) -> 0.25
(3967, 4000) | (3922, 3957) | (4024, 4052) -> 0.08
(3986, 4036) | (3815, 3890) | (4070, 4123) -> -0.15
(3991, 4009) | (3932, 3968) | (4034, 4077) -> -0.09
